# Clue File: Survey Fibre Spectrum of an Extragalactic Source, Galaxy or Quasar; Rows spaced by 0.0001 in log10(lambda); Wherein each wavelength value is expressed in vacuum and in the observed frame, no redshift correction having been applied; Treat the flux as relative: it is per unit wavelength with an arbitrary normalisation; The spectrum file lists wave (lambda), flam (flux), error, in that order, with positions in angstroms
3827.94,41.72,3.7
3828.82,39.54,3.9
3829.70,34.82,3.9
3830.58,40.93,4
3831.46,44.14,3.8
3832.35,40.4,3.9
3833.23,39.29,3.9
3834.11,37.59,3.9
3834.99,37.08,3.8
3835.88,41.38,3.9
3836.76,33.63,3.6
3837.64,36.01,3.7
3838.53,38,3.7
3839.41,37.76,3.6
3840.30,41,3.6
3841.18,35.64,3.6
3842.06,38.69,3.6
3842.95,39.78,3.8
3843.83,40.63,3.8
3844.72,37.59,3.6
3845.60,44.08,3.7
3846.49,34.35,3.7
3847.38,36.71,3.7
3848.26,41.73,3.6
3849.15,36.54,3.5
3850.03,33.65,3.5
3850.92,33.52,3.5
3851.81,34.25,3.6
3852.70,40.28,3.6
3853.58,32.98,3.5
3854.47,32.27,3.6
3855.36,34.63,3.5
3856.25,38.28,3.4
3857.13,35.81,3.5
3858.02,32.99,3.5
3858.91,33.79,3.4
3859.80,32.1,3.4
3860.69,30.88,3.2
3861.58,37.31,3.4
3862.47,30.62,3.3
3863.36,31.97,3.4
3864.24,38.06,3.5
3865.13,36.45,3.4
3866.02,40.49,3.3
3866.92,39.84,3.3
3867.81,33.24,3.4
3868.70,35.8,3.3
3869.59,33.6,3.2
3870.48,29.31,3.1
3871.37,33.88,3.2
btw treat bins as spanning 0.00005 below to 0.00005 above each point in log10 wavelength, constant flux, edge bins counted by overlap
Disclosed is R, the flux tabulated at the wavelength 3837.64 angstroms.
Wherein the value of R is 36.01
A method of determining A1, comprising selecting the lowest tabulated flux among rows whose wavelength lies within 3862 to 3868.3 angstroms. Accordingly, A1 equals 30.62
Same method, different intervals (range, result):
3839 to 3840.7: 37.76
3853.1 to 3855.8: 32.27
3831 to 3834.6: 37.59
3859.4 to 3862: 30.88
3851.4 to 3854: 32.98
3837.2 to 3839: 36.01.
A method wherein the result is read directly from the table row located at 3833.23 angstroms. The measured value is 39.29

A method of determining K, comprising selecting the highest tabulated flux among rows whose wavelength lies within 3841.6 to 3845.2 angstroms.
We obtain 40.63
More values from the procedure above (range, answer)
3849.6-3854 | 40.28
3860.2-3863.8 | 37.31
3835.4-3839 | 41.38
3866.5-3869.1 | 39.84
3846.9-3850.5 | 41.73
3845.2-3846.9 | 44.08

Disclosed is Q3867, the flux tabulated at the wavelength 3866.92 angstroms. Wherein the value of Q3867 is 39.84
